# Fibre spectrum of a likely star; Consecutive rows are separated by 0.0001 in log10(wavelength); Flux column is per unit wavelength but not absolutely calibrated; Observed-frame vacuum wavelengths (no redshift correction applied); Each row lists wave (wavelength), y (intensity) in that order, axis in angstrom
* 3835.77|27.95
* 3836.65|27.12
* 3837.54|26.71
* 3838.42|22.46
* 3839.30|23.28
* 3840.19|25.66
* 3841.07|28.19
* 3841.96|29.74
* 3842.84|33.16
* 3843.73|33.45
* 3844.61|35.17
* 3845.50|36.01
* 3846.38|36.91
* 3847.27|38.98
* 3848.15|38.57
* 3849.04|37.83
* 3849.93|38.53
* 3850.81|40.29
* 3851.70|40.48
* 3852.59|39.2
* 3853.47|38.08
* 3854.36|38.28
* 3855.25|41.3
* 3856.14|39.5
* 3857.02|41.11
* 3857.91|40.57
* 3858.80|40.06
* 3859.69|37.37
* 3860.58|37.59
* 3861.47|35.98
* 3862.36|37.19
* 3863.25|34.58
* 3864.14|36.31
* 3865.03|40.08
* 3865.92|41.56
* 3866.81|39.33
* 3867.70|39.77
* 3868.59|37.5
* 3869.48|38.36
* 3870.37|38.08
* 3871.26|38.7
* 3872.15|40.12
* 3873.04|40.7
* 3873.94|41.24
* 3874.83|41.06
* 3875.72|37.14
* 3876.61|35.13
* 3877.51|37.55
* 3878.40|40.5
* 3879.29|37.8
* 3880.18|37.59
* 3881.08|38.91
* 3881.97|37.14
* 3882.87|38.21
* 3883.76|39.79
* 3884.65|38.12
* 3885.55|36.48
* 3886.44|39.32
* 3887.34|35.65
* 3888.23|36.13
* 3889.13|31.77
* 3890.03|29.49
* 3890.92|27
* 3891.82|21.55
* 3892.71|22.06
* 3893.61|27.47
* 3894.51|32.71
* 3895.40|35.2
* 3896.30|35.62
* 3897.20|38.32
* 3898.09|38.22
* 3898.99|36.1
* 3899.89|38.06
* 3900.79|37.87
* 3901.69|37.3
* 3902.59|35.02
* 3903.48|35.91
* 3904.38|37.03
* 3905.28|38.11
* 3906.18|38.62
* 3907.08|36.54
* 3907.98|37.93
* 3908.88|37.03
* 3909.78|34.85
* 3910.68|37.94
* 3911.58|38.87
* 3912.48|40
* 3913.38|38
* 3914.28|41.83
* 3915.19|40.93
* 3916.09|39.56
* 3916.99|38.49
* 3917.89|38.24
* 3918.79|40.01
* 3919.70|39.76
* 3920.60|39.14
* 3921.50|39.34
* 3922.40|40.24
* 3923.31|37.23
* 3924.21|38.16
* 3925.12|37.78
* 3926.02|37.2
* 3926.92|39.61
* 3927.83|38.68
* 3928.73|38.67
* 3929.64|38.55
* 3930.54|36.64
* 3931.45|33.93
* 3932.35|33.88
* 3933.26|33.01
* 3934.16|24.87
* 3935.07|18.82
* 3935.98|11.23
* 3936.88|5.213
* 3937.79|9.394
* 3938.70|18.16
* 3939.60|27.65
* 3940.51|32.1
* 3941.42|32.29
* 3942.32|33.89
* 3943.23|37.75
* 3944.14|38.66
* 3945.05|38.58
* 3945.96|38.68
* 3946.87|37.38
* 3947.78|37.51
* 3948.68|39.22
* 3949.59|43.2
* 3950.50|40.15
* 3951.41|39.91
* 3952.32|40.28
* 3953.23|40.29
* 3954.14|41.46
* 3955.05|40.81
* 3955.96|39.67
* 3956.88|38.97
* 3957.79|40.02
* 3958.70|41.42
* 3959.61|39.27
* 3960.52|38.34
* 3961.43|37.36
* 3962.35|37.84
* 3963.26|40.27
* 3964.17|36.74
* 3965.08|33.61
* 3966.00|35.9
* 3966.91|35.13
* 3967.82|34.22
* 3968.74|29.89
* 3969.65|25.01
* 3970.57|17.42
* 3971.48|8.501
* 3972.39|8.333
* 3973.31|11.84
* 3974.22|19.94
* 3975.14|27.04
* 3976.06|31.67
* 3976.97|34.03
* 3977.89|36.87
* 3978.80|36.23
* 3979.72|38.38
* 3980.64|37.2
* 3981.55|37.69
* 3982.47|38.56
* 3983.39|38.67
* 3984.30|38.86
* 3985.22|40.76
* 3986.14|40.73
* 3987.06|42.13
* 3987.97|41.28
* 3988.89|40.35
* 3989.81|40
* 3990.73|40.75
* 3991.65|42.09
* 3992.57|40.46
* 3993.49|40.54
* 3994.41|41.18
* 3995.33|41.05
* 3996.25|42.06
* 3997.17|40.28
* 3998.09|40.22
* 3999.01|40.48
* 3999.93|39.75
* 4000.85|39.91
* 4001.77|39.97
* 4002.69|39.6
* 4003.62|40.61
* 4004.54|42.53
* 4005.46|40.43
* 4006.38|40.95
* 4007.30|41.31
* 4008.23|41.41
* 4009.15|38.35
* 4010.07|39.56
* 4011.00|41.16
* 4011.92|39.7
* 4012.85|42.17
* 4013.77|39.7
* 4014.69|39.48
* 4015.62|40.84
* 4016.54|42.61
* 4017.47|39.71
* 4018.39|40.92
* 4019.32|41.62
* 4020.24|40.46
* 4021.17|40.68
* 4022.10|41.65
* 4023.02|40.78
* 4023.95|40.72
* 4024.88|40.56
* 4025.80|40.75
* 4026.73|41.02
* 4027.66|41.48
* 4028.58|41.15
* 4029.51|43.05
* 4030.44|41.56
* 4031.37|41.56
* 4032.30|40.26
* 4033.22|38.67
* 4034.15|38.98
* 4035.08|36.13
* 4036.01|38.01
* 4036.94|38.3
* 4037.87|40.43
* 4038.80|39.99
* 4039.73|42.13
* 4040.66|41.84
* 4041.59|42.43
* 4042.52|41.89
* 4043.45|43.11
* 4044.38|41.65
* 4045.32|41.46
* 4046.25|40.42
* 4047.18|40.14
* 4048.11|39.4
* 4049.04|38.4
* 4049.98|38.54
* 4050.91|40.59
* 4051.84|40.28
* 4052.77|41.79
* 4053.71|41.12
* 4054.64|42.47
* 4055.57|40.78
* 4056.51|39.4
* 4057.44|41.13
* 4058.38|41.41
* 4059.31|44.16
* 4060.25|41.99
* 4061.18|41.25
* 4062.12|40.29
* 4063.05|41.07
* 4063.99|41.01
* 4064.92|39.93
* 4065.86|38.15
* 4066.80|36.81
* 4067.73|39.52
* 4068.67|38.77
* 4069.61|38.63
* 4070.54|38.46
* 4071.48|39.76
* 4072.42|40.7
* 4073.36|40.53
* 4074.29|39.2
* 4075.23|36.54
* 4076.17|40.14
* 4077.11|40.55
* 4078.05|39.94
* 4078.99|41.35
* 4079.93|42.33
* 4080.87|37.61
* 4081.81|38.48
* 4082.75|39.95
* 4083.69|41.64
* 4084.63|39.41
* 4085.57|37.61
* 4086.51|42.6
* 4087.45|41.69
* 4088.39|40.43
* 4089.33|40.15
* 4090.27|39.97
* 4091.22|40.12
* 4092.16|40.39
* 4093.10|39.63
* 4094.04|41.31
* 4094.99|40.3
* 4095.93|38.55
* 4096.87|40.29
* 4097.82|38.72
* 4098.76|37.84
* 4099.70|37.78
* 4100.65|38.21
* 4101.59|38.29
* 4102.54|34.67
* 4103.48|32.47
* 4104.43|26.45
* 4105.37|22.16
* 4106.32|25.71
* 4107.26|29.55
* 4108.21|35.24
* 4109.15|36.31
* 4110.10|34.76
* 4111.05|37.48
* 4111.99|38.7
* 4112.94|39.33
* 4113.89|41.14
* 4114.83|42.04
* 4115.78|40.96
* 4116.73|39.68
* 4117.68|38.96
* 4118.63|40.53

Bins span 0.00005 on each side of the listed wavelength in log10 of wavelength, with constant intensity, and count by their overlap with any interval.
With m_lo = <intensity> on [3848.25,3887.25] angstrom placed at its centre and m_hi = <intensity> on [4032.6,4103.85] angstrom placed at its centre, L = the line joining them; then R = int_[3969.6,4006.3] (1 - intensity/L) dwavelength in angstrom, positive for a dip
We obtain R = 3.4 angstrom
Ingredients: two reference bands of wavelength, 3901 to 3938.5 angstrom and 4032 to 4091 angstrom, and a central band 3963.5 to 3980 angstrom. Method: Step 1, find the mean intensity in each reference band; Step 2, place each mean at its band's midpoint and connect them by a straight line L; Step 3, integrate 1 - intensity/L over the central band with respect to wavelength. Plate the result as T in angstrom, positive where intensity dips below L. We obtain 4.0 angstrom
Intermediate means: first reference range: 34.9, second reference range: 40.2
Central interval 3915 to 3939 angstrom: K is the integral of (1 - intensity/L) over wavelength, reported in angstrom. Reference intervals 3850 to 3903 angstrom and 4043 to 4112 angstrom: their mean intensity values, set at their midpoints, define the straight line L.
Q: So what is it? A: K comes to 2.97 angstrom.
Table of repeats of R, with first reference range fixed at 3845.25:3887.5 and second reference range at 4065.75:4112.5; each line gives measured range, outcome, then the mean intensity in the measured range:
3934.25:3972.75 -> 6.0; 32.4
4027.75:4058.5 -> -2.0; 40.6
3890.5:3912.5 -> 2.0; 34.9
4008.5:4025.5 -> -1.1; 40.6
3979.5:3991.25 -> -0.4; 39.7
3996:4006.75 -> -0.7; 40.6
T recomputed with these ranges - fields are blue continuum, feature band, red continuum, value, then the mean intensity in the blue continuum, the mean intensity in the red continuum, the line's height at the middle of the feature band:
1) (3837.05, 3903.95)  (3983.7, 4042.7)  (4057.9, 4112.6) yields -4.7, 36.1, 38.4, 37.6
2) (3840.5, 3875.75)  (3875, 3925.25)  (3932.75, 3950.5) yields -4.5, 37.9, 29.6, 33.8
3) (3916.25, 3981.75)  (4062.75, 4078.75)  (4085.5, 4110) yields -1.4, 33.5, 36.7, 36.2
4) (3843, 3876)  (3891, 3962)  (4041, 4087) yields 6.6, 38.5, 40.3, 39.1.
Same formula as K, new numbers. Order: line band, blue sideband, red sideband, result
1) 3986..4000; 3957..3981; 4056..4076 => -3.10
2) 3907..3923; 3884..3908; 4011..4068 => -1.58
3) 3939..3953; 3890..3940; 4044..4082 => -0.69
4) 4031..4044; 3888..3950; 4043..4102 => -0.50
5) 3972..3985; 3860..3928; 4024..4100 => 2.46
